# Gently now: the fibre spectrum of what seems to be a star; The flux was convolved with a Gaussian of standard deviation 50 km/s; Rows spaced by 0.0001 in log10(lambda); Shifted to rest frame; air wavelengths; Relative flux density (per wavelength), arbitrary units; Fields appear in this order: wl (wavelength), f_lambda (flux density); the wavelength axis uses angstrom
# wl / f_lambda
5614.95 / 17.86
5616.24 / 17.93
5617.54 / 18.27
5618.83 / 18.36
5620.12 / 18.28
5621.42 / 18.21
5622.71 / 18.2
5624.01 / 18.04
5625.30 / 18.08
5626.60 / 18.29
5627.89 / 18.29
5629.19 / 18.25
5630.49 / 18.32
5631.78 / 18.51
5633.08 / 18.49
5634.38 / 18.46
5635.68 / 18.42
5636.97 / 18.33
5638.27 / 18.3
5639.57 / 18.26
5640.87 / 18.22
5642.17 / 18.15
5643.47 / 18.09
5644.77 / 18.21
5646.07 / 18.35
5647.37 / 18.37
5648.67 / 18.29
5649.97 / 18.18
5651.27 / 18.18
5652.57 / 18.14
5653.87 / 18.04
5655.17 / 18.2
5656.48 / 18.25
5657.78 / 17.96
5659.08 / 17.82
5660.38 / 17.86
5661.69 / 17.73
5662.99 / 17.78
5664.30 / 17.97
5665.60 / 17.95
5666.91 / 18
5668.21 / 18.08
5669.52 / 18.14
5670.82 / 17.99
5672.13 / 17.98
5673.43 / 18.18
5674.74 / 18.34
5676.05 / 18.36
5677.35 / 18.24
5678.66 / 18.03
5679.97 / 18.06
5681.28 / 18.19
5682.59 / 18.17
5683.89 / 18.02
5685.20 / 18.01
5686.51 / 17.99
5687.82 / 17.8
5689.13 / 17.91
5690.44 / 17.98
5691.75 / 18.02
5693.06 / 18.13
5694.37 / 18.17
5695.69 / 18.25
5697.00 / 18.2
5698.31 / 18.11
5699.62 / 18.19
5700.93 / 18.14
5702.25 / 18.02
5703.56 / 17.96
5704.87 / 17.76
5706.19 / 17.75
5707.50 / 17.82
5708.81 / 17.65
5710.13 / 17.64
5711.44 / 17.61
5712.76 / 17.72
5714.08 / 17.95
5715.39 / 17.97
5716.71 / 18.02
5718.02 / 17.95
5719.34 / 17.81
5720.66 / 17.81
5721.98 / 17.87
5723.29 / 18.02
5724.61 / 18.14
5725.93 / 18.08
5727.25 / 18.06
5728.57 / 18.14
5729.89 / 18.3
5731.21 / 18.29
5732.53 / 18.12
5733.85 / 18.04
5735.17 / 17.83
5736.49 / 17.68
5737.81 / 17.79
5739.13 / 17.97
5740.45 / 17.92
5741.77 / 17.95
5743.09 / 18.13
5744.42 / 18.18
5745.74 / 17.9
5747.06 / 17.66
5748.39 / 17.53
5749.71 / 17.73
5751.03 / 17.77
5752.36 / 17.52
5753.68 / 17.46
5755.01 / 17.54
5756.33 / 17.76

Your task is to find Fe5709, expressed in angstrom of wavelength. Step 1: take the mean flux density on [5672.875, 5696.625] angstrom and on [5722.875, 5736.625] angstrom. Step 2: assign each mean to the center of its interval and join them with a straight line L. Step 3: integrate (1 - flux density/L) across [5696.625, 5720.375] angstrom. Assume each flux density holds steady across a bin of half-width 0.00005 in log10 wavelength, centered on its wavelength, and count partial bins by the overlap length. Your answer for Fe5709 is 0.24 angstrom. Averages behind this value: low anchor 18.1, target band 17.9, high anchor 18.1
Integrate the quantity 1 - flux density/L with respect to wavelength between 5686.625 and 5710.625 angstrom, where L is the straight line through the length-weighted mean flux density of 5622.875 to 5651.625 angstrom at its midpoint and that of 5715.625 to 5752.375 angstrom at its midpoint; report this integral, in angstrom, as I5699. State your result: 0.1 angstrom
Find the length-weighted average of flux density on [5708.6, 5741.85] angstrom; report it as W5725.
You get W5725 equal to 17.9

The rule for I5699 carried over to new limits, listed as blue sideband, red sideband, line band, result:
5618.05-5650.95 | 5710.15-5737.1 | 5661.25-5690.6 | 0.1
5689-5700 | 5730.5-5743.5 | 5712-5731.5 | 0.0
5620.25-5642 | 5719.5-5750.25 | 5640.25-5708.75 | 0.3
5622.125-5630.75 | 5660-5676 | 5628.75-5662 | -0.2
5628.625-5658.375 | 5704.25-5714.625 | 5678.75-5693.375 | -0.1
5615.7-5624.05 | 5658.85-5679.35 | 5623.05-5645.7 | -0.2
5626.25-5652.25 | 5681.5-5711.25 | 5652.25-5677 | 0.2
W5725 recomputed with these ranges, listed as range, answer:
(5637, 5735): 18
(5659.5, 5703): 18.1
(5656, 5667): 17.9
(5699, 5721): 17.9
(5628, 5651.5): 18.3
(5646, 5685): 18.1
